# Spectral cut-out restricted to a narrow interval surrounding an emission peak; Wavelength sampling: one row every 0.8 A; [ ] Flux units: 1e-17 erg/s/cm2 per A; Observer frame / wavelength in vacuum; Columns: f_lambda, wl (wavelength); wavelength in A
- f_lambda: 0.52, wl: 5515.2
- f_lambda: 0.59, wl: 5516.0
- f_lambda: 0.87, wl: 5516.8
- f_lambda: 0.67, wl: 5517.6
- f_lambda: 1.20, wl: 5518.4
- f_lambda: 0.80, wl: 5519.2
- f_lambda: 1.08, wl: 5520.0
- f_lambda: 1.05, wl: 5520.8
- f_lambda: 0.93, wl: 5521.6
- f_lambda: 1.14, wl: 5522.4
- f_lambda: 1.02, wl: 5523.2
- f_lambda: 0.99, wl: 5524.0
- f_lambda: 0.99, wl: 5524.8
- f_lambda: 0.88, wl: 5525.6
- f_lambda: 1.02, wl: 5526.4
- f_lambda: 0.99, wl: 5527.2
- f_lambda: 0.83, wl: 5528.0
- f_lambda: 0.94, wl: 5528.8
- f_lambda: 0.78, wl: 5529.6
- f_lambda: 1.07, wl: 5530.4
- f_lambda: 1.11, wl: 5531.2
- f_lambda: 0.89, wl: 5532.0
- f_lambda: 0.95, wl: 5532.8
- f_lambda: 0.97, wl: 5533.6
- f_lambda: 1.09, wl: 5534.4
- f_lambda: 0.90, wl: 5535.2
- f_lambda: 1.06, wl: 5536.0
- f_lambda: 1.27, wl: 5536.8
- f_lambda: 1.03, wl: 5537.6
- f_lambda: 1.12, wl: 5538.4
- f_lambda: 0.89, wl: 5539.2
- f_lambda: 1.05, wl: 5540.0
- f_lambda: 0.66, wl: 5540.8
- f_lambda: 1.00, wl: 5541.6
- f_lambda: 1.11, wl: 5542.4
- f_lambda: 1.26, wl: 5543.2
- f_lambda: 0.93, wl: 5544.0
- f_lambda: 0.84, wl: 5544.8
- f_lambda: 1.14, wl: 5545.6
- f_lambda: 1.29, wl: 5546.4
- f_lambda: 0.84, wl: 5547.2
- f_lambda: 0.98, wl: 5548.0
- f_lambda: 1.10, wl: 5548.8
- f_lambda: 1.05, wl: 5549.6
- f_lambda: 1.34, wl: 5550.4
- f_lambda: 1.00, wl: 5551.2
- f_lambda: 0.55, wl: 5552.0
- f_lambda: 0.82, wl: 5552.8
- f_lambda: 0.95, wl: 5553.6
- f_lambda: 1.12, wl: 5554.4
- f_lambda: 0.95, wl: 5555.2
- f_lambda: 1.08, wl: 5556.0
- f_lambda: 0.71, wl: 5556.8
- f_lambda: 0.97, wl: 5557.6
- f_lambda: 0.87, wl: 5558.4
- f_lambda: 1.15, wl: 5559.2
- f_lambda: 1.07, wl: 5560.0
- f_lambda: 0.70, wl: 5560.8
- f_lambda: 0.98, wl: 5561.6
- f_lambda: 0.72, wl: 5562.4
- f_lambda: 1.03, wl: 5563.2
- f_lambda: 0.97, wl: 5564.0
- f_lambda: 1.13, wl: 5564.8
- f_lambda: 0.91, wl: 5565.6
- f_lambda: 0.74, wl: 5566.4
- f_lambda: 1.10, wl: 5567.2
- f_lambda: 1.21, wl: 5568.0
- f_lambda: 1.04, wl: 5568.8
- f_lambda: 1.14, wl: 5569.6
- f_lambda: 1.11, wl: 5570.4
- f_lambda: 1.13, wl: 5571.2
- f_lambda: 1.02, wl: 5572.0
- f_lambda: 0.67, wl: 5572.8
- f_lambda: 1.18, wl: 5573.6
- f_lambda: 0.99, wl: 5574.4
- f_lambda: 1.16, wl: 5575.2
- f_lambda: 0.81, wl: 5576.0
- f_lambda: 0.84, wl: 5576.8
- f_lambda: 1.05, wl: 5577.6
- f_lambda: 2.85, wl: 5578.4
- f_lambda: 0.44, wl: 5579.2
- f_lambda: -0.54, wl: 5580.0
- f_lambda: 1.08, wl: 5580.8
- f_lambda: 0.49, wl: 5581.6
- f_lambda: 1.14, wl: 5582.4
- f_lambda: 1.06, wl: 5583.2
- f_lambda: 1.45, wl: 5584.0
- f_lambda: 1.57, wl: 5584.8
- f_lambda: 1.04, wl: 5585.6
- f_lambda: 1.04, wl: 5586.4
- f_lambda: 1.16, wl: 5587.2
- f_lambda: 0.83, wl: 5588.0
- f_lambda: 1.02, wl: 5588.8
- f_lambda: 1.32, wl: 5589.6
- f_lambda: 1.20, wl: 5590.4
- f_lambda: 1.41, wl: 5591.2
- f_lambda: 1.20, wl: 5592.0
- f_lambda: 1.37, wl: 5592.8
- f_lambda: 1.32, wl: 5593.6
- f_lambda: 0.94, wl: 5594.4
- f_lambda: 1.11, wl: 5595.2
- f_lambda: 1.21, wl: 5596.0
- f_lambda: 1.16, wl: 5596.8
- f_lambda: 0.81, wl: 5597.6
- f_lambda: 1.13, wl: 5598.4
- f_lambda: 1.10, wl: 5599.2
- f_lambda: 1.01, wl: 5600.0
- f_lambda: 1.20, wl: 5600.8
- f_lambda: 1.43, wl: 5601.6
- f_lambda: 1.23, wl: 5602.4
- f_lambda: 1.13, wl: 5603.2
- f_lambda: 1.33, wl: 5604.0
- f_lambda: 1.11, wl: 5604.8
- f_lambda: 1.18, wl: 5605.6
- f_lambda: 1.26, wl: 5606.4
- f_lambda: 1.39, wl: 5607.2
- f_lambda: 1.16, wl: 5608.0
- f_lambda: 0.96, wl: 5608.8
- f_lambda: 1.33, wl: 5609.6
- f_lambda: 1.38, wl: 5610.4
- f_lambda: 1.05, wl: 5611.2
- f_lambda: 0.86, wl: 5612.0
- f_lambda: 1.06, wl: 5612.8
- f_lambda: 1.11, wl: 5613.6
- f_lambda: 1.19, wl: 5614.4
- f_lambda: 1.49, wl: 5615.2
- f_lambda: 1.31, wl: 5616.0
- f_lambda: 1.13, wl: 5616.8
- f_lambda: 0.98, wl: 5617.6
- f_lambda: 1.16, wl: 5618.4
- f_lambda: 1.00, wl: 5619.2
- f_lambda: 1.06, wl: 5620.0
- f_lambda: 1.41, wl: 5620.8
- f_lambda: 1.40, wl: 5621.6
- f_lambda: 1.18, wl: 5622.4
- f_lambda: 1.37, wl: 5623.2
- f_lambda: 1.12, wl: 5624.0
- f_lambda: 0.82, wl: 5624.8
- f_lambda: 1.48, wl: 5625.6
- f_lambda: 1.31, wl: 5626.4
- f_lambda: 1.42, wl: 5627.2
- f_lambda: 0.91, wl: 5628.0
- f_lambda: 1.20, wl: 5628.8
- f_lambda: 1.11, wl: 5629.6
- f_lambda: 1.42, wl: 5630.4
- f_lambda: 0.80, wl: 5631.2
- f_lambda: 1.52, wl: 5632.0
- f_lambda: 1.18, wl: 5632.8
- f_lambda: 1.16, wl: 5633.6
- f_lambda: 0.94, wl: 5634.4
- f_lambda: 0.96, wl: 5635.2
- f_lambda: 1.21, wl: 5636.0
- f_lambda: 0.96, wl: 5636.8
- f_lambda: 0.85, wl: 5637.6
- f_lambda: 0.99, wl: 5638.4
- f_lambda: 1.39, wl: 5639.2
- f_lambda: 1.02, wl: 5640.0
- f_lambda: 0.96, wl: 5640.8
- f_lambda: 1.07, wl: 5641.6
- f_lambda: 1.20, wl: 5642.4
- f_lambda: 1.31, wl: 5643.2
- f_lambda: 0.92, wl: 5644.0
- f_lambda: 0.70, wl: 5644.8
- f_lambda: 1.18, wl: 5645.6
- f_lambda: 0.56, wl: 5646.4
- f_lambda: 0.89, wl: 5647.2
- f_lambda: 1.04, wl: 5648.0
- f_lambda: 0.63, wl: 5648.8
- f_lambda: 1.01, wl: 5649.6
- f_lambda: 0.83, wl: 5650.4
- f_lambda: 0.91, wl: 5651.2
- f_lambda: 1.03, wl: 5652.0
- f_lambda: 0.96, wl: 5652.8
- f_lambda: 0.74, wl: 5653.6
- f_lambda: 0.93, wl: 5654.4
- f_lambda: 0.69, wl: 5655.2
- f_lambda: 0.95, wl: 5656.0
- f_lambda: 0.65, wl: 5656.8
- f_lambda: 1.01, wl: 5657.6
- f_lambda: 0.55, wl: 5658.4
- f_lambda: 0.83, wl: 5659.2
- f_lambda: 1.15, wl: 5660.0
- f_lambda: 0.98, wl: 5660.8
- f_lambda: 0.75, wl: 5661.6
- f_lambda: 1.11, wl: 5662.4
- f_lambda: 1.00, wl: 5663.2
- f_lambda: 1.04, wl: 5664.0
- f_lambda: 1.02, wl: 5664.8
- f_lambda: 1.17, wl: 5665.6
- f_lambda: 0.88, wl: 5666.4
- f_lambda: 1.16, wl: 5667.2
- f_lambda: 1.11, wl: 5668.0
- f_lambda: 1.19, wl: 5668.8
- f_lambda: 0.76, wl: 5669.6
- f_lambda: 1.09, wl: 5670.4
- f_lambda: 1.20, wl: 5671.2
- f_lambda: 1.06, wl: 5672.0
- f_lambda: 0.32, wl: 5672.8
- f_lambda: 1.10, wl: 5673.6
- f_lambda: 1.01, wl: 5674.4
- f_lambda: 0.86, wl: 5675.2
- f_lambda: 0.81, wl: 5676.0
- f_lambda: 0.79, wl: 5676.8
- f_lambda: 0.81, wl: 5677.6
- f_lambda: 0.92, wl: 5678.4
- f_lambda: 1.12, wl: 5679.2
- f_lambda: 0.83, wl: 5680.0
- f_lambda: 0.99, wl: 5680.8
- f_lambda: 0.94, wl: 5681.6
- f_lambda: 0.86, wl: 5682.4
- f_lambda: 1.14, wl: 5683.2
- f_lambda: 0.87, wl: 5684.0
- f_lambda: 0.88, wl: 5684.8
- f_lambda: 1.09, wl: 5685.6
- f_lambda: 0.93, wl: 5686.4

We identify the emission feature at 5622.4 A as C III]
